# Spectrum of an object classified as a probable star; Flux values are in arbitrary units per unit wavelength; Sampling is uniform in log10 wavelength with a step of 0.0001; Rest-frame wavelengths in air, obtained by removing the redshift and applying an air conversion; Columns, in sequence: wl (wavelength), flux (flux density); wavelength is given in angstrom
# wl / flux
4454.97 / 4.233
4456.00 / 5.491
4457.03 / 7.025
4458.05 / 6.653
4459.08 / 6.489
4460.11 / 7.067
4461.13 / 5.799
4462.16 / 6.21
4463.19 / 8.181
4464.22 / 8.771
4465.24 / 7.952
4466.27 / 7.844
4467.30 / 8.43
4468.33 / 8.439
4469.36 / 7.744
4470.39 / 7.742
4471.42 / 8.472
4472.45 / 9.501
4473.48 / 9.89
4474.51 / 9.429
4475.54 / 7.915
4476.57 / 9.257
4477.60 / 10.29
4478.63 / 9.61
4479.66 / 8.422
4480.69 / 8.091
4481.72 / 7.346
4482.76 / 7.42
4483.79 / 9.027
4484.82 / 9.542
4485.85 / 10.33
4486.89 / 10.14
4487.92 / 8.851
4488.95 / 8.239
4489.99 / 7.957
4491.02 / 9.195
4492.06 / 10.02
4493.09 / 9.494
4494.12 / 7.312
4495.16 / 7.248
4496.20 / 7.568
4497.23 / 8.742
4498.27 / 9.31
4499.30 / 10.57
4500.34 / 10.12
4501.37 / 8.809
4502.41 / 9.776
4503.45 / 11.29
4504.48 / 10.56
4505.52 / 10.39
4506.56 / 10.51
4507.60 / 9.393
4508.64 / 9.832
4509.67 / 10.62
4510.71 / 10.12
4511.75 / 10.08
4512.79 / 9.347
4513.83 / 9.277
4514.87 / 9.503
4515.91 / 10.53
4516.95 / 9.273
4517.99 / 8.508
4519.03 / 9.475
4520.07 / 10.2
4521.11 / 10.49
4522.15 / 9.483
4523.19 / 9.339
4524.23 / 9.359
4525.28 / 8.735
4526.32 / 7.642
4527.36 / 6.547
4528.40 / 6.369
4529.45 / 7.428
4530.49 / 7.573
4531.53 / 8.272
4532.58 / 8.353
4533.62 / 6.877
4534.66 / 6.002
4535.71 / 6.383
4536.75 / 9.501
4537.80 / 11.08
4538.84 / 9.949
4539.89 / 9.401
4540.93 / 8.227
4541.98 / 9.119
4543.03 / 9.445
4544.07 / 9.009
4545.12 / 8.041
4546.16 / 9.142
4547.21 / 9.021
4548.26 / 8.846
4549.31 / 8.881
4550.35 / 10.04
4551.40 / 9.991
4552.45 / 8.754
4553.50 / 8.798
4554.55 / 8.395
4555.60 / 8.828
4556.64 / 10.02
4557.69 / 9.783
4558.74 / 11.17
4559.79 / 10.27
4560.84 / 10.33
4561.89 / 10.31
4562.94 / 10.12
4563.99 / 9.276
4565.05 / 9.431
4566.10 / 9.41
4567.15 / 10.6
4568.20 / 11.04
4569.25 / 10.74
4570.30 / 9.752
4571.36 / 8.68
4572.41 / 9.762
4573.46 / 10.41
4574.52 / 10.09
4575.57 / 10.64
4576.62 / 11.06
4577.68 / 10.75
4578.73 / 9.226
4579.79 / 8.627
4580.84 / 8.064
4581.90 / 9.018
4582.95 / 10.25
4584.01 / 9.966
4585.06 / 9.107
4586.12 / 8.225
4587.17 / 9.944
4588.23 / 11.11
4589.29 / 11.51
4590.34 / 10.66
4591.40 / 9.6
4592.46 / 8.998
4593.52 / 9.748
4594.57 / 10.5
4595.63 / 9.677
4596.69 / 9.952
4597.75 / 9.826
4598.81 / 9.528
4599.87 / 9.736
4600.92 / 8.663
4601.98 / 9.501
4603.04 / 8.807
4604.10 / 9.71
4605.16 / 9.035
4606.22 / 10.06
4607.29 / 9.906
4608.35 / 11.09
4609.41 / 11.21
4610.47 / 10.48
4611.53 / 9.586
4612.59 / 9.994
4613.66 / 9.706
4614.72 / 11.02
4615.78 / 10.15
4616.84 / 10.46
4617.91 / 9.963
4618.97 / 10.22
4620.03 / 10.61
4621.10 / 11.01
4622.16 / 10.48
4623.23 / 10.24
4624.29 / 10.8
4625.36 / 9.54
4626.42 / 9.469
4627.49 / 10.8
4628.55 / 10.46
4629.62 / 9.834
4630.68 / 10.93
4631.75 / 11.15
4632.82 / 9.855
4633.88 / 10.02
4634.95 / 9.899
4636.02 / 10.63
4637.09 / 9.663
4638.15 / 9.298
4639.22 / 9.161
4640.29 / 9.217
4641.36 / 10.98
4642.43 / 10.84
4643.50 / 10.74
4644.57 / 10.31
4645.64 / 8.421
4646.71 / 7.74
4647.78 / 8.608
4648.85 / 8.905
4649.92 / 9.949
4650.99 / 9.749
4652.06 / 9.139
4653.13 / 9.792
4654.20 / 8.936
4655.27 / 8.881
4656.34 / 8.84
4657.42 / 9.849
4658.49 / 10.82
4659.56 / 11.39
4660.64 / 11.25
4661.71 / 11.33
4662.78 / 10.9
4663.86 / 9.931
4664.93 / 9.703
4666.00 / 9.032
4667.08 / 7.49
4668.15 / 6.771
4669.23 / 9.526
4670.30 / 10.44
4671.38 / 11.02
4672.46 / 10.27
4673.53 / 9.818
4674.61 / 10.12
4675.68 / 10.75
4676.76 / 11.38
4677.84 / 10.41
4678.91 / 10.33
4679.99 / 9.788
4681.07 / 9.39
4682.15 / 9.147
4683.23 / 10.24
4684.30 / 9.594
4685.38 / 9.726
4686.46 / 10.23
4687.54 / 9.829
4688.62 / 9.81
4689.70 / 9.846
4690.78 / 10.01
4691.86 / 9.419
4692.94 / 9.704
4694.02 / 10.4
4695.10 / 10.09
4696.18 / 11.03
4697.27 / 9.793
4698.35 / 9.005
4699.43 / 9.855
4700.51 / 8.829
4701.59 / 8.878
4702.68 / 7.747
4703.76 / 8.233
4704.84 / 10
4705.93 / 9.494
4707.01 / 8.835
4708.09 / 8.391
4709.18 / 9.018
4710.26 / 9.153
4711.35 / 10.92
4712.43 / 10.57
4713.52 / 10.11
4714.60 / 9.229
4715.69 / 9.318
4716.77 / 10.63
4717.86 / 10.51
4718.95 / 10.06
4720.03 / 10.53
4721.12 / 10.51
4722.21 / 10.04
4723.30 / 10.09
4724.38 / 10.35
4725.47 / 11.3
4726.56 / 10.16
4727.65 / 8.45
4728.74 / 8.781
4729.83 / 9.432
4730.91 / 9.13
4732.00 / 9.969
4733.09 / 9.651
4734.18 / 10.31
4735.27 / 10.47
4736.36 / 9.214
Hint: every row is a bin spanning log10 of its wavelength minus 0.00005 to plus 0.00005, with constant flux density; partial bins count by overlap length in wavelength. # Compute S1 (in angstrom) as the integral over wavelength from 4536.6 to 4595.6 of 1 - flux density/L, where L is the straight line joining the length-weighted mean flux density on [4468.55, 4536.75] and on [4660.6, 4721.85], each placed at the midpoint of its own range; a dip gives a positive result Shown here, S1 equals -3.0 angstrom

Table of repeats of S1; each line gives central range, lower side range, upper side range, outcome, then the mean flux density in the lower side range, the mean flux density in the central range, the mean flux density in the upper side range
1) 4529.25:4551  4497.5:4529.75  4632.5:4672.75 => 2.0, 9.45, 8.63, 9.71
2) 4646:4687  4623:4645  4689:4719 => 0.6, 10.2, 9.76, 9.6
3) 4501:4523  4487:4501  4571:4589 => -2.0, 8.86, 9.88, 9.73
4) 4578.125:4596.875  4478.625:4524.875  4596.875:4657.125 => 0.1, 9.35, 9.68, 9.88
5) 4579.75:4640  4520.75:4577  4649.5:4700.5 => -2.8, 9.18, 9.96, 9.88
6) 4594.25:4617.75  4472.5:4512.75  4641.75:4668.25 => -1.0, 9.29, 9.93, 9.63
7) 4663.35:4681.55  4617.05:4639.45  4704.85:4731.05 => 0.4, 10.2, 9.78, 9.81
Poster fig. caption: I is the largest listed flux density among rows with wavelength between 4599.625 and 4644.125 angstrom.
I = 11.21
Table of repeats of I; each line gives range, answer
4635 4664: 11.39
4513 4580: 11.17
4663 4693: 11.38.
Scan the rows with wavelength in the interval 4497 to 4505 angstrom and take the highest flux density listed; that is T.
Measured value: 11.29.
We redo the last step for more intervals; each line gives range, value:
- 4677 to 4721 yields 11.03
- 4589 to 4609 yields 11.51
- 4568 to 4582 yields 11.06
